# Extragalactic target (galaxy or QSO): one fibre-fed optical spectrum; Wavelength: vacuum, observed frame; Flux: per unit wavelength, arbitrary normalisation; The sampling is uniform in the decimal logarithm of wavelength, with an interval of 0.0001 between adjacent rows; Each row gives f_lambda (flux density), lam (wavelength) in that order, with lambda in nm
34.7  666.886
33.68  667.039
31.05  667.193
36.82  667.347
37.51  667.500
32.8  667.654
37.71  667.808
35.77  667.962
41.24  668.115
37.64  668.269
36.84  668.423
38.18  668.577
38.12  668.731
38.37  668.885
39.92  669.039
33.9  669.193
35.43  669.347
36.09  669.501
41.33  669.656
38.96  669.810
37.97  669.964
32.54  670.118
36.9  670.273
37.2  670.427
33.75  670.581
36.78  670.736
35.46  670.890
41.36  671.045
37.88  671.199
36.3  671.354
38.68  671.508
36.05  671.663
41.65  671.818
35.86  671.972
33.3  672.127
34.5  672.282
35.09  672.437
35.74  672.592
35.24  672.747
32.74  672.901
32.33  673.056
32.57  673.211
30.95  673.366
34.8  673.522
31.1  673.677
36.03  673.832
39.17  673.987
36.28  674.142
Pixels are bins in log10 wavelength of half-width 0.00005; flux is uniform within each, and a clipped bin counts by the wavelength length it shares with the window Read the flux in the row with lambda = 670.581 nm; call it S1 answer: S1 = 33.75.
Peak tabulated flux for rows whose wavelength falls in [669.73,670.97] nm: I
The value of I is 38.96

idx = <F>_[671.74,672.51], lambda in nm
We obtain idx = 36.1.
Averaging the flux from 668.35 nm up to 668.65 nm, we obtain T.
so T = 37.5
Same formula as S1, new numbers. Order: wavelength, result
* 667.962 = 35.77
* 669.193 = 33.9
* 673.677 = 31.1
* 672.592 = 35.74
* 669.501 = 36.09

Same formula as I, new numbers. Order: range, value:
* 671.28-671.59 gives 38.68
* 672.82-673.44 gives 32.74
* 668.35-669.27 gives 39.92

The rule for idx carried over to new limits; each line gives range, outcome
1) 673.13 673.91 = 33.1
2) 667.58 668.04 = 35.5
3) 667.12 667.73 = 34.6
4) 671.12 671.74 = 37.3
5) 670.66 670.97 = 36.2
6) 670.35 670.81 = 35.9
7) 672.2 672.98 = 34.7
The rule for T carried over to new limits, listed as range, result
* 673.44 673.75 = 32.9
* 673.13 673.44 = 31.8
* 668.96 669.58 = 36.3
